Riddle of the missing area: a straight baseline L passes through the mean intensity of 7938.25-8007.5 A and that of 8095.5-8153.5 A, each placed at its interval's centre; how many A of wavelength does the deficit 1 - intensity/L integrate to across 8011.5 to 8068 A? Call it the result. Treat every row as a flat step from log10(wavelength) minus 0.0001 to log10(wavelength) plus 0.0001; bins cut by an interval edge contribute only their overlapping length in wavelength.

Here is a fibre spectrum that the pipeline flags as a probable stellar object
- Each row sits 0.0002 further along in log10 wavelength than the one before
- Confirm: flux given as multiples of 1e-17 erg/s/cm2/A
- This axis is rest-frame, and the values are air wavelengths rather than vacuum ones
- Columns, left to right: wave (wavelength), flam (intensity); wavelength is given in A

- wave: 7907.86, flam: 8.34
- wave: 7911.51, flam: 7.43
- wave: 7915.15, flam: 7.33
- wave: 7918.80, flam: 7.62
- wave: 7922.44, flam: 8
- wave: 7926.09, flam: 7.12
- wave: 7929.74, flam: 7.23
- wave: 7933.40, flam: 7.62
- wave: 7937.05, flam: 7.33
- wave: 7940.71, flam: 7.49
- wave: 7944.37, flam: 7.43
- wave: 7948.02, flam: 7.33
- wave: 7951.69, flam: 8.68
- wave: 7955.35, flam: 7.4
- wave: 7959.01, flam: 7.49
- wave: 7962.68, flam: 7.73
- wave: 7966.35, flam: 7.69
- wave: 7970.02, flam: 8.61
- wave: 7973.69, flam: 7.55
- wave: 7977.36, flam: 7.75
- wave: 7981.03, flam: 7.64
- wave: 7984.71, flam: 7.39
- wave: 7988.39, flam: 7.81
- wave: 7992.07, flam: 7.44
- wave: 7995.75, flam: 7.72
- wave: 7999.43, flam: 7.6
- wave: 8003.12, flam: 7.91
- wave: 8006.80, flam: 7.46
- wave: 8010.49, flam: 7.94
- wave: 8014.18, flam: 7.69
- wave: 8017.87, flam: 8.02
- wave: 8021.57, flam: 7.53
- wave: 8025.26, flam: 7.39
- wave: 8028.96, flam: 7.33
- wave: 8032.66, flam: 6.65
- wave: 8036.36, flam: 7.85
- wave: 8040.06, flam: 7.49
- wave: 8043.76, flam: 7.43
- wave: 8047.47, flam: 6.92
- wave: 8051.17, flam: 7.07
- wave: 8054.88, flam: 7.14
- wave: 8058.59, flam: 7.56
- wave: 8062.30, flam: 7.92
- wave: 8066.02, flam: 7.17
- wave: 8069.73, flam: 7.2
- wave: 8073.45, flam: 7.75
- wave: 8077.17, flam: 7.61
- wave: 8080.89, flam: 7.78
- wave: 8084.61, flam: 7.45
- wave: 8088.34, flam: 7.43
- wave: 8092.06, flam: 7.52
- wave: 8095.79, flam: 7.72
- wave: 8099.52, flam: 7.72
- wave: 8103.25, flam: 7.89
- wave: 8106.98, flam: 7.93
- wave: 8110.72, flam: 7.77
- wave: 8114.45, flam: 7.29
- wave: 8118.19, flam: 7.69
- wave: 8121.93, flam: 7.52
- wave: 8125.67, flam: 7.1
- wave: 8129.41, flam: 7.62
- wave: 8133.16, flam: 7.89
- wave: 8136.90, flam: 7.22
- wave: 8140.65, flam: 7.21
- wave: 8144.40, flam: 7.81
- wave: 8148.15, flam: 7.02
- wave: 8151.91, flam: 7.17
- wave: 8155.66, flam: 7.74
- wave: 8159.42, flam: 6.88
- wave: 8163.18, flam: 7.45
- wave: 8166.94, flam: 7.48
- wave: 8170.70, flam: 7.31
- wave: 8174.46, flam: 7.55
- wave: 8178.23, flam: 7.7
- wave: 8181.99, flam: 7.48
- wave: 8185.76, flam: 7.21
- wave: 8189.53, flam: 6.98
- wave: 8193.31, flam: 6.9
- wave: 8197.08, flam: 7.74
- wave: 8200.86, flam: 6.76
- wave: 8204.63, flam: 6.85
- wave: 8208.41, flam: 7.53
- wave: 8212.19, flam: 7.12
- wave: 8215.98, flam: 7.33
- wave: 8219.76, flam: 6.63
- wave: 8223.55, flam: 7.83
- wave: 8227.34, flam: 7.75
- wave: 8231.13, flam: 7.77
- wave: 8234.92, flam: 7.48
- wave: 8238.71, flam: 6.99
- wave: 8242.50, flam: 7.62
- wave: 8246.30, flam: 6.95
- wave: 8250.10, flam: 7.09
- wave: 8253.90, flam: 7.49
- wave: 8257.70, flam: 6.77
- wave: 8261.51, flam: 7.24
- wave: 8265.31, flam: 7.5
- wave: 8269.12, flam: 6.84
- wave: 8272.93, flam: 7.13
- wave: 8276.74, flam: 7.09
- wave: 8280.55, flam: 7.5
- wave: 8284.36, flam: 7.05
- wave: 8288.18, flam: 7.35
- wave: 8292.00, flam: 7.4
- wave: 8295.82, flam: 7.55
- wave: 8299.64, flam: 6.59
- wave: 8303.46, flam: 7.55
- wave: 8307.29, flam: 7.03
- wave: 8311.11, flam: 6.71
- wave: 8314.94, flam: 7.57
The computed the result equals 1.5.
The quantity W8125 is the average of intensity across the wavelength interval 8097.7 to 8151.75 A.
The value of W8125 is 7.54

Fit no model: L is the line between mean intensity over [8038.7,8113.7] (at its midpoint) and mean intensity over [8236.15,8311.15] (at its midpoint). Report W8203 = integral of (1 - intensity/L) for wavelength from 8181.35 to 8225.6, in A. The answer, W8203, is 0.70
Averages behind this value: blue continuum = 7.52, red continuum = 7.19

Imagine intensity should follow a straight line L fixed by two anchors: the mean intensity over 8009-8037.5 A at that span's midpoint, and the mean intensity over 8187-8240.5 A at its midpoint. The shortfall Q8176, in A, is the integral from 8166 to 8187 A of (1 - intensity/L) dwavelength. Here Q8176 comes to -0.4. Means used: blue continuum 7.54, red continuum 7.26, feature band 7.46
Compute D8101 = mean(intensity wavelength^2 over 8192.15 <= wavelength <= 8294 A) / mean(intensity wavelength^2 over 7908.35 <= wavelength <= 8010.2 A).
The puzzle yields 1.0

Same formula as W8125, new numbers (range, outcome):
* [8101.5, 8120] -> 7.71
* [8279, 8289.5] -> 7.29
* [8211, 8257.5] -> 7.32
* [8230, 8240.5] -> 7.39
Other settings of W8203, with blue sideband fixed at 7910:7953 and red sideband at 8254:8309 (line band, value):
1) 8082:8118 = -1.3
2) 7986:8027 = -1.2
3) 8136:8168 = 0.0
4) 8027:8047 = 0.3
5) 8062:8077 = -0.2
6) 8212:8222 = 0.3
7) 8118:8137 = -0.4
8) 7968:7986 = -0.7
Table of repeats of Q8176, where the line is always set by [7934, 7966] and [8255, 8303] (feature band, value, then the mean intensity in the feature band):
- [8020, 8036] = 0.5 A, 7.28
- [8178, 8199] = 0.0 A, 7.3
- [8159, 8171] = 0.0 A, 7.33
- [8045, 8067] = 0.5 A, 7.3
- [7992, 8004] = -0.2 A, 7.68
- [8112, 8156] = -0.4 A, 7.43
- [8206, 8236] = -0.7 A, 7.42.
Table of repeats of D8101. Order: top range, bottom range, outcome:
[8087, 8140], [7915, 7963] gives 1.05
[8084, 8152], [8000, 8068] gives 1.03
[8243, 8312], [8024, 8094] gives 1.02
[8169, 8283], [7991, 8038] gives 1.01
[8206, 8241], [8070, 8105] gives 1.00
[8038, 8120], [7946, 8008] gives 1.00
